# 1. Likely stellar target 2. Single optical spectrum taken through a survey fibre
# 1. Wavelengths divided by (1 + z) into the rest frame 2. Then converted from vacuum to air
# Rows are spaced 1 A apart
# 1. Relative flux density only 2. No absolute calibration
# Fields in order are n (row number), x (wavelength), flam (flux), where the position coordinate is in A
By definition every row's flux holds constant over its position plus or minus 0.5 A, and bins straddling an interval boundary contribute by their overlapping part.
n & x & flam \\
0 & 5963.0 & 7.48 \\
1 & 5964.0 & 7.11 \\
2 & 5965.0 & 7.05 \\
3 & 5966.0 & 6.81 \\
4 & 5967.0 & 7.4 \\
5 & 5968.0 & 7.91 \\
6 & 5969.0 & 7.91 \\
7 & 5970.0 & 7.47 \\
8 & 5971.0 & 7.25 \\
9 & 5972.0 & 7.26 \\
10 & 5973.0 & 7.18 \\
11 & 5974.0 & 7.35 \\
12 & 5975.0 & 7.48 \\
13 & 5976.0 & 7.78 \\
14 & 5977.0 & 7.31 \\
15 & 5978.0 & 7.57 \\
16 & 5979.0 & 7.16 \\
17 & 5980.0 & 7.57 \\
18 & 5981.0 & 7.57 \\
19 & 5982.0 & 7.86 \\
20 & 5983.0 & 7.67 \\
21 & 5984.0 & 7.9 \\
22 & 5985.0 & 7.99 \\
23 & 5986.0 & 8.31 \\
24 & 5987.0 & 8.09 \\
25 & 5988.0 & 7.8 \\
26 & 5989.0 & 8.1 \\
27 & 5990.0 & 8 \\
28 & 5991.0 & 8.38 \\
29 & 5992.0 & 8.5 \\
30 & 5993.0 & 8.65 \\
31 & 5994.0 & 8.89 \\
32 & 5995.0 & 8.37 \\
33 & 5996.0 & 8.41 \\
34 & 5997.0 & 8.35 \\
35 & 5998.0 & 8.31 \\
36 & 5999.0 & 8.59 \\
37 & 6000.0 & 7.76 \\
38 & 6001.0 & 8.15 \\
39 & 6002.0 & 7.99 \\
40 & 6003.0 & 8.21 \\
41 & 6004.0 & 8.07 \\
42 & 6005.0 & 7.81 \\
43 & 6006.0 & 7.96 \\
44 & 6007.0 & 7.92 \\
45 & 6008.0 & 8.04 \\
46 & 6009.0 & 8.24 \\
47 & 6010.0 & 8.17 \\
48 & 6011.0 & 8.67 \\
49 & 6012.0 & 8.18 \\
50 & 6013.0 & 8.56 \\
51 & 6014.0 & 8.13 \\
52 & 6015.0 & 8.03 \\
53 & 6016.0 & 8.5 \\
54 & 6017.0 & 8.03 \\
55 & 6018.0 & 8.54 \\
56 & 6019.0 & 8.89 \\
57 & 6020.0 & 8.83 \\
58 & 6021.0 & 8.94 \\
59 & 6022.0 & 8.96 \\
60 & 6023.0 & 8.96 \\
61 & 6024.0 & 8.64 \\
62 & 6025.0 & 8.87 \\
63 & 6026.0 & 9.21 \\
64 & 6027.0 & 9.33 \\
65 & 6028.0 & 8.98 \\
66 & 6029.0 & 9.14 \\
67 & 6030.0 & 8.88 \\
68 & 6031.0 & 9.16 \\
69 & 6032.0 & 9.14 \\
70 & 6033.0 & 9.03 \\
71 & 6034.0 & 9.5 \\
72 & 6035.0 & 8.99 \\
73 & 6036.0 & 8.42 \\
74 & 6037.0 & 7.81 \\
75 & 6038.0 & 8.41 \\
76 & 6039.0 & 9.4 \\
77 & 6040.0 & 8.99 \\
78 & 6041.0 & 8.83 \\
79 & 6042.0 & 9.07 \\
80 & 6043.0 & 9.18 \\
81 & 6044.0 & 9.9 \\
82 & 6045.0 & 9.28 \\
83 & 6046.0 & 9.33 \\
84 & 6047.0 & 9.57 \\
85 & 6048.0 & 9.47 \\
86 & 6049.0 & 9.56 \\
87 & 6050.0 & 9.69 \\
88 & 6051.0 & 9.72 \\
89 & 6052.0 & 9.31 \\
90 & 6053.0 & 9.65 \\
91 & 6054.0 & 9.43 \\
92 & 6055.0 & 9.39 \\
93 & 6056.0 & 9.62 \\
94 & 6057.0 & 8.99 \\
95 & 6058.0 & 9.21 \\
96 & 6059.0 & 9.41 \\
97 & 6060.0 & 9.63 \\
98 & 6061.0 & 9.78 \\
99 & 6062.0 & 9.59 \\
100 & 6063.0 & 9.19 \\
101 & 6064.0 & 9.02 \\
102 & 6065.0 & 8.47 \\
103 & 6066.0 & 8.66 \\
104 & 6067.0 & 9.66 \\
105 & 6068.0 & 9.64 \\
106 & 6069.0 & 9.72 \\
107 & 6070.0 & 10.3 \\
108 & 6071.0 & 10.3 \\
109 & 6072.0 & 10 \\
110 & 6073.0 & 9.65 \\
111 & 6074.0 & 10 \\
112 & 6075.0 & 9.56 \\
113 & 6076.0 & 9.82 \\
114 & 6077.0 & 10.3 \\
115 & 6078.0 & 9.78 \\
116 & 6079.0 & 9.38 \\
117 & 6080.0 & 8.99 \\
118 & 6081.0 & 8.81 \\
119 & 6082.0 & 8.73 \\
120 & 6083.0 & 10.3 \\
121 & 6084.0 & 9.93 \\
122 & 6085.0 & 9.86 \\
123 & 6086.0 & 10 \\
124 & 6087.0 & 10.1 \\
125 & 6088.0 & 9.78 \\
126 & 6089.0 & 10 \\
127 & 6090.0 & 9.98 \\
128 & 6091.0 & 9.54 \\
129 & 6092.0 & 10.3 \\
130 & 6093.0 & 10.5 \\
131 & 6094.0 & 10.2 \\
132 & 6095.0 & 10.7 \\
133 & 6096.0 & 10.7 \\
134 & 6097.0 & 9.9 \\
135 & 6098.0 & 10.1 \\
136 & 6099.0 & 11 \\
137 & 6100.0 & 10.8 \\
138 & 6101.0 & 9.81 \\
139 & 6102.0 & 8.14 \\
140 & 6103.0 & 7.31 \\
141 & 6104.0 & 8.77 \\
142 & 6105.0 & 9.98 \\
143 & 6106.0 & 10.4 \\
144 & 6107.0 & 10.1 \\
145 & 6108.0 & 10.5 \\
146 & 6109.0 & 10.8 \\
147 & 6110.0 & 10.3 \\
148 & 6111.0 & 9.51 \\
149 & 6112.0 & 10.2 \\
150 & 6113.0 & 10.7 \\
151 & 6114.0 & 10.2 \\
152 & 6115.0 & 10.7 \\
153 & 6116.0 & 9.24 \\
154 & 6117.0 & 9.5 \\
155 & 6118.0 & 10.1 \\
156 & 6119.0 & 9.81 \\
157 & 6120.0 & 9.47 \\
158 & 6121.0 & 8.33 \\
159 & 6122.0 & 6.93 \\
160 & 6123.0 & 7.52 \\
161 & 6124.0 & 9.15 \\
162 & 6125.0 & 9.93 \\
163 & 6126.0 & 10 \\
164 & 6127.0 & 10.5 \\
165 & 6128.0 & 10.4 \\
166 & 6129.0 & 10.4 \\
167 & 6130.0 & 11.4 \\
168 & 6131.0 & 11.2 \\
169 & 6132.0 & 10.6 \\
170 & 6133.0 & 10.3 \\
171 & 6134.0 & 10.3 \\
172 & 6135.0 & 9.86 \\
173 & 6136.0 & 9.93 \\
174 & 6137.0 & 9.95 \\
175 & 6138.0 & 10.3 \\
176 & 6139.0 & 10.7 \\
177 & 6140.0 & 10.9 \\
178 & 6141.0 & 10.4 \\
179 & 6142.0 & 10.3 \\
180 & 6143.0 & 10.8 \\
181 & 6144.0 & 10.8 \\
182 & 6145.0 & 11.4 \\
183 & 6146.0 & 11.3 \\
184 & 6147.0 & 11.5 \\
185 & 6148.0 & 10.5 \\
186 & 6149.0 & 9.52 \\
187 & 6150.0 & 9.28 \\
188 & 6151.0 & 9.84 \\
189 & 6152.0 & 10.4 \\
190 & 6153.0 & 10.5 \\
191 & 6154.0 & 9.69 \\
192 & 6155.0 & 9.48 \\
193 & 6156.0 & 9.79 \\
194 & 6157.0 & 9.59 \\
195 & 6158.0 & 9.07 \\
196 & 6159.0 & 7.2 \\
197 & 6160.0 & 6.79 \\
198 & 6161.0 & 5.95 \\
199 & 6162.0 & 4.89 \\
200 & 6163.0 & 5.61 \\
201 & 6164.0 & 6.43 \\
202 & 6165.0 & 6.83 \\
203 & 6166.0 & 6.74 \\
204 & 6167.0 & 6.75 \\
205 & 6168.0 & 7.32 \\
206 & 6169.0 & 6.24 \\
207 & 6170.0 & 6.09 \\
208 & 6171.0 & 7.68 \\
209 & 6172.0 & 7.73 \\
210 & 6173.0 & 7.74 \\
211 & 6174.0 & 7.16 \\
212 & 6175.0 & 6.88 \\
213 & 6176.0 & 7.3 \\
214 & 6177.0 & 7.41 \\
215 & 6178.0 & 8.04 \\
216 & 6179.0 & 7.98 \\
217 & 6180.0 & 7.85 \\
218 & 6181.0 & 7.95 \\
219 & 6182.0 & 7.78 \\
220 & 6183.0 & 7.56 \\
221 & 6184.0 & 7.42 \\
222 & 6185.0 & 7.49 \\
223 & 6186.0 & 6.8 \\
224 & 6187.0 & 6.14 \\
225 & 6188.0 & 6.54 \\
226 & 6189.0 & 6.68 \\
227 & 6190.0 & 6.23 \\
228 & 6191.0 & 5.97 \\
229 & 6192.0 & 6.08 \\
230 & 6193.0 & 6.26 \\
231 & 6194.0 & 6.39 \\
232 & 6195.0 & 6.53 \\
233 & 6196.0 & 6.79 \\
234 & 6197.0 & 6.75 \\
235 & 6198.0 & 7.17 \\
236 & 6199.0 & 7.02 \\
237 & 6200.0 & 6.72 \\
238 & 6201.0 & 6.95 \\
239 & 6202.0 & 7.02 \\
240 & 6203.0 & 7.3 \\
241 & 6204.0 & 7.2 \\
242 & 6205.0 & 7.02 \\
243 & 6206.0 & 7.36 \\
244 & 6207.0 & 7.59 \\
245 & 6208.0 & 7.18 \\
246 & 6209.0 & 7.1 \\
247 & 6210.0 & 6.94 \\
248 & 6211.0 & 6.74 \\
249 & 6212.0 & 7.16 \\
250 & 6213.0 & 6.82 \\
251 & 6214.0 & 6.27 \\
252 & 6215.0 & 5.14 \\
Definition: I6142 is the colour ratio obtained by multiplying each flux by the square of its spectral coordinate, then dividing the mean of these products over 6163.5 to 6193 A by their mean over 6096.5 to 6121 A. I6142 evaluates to 0.7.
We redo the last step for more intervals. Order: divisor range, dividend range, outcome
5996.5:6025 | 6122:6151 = 1.28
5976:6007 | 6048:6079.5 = 1.22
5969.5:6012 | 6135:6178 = 1.15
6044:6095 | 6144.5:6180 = 0.88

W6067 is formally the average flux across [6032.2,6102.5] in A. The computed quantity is 9.57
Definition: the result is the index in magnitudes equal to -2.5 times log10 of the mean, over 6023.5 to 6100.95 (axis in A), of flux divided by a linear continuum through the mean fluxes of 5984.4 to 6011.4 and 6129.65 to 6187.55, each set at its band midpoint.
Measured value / -0.14 mag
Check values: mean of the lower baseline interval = 8.21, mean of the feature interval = 9.52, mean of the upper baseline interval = 8.67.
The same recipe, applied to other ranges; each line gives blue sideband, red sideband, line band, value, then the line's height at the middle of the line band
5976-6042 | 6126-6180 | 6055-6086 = -0.108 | 8.64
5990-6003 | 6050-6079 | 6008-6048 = 0.009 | 8.91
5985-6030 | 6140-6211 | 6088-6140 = -0.233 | 8.02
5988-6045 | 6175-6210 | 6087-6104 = -0.245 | 7.89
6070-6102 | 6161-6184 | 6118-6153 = -0.219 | 8.3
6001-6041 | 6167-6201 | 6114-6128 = -0.226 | 7.63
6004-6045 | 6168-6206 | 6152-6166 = -0.080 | 7.32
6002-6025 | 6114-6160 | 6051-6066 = -0.045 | 8.95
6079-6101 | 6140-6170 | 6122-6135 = -0.083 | 9.27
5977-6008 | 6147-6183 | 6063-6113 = -0.223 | 7.98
